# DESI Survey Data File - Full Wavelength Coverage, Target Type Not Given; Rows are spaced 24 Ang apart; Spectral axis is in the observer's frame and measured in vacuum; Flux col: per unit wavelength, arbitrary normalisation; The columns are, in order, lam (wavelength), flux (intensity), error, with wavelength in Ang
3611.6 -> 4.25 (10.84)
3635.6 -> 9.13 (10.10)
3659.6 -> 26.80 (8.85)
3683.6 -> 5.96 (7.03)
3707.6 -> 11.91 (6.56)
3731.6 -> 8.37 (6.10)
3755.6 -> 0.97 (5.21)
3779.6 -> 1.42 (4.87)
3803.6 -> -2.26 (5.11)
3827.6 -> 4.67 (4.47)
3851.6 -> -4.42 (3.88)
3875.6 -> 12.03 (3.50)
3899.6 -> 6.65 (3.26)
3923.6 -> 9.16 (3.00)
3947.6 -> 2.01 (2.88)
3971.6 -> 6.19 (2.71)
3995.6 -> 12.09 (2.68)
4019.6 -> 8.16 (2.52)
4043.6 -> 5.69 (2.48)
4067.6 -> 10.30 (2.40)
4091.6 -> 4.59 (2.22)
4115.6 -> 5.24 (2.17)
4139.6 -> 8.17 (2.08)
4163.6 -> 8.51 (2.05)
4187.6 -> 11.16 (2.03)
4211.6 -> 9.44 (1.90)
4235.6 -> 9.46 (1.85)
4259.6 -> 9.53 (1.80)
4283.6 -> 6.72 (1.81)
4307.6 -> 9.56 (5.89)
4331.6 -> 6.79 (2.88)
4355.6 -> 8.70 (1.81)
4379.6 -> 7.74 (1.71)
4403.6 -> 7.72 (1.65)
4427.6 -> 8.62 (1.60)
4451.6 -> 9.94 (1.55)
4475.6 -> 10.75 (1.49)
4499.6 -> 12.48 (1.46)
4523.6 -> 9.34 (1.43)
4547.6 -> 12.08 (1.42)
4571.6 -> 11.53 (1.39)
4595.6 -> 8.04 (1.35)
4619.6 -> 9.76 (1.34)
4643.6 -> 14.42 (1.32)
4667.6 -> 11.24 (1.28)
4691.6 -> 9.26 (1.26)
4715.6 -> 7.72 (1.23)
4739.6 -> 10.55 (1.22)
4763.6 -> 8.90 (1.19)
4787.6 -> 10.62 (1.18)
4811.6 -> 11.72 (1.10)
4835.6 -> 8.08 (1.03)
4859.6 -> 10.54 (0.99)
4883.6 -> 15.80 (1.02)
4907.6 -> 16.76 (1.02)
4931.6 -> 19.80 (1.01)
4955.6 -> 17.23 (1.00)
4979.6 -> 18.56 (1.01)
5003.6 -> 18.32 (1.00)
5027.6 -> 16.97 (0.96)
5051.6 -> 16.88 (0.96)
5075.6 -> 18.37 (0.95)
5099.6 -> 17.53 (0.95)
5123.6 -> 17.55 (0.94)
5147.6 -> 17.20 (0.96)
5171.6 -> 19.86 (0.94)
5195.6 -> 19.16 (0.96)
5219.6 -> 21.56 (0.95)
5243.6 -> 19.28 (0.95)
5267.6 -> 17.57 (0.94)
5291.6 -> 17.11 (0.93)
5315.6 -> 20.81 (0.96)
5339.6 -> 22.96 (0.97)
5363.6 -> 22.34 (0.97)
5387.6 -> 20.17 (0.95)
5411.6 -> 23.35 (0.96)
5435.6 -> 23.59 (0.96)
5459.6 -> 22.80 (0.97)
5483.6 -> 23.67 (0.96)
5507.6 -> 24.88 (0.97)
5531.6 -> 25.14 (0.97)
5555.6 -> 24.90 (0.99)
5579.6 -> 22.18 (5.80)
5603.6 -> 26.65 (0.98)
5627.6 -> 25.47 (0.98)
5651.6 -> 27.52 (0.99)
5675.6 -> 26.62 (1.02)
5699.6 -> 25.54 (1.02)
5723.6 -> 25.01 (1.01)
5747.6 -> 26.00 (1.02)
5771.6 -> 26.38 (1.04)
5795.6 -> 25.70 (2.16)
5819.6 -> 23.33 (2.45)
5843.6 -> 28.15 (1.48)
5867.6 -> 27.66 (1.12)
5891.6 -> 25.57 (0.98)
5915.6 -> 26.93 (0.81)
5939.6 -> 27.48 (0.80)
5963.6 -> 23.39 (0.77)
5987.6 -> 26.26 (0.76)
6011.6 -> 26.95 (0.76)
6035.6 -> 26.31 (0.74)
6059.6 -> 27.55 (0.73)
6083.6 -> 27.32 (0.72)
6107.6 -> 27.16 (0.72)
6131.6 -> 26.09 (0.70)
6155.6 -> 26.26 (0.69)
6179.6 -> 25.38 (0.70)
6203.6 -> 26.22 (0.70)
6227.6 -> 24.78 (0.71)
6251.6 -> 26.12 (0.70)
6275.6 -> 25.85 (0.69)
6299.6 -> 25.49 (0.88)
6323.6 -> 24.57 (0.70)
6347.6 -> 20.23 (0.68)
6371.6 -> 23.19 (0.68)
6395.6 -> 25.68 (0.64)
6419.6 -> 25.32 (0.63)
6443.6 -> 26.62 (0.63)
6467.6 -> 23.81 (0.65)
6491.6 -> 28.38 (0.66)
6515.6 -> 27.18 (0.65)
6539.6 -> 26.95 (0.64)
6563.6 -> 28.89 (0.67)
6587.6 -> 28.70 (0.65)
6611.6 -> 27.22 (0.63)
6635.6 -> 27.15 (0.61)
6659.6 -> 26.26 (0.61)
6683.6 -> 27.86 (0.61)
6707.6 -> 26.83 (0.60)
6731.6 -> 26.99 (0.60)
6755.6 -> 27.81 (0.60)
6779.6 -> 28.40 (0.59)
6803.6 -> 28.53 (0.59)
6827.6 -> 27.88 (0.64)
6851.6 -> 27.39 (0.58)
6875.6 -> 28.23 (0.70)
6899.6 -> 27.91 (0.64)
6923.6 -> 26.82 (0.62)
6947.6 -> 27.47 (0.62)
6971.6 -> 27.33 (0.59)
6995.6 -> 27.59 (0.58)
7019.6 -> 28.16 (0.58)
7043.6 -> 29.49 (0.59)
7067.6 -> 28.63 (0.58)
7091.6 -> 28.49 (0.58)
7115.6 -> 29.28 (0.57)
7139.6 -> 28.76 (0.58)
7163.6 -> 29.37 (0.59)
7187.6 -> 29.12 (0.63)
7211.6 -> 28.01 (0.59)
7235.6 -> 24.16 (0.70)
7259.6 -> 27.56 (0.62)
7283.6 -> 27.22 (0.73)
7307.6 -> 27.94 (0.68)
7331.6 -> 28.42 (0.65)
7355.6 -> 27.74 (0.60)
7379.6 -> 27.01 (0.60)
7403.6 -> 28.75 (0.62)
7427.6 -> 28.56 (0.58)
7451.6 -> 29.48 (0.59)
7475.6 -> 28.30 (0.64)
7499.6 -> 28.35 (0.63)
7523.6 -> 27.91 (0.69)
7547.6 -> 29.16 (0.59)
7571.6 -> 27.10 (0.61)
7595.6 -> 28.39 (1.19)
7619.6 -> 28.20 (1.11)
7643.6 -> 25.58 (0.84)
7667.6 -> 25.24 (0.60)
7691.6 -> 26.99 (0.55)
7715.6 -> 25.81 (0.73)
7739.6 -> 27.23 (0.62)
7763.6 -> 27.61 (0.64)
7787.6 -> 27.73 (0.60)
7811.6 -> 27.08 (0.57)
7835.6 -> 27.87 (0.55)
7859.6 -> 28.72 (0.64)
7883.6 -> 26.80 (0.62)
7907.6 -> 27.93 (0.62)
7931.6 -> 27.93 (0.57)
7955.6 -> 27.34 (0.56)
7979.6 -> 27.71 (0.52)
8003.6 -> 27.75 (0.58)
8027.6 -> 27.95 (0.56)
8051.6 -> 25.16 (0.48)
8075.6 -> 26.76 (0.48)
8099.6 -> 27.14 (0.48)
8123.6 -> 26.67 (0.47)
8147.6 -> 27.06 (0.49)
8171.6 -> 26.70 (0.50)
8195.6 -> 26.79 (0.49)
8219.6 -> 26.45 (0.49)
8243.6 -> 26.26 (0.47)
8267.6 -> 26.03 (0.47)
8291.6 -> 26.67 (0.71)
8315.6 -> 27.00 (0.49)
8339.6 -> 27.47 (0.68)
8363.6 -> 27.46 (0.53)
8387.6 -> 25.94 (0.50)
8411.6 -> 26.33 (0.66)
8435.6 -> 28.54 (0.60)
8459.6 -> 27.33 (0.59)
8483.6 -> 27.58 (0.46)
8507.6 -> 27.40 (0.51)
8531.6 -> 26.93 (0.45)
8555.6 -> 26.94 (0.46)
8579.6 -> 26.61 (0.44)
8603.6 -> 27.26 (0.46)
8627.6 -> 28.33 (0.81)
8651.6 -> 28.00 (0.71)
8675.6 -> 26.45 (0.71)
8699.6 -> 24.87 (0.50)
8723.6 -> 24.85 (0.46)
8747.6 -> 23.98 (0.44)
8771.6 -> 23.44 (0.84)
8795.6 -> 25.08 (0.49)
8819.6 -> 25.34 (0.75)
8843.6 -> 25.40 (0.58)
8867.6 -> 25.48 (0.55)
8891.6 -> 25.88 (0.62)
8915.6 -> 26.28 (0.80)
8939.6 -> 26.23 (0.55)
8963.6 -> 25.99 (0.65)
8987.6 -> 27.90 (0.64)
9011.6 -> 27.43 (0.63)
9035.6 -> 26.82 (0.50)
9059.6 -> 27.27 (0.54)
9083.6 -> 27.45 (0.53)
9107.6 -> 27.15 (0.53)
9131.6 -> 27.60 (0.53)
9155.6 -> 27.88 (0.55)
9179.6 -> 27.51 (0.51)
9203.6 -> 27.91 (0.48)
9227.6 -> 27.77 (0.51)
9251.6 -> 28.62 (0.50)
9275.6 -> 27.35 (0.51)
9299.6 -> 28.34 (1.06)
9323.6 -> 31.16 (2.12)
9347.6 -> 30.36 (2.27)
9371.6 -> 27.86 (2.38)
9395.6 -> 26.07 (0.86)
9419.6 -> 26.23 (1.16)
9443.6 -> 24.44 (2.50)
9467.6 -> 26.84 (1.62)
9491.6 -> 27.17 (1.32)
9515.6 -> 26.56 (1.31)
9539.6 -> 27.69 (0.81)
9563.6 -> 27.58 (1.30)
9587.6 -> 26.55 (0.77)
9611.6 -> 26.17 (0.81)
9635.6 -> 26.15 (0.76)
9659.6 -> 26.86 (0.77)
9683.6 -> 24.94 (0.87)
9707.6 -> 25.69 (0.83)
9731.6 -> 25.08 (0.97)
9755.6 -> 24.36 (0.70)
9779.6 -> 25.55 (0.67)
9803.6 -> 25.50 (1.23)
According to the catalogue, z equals 0.23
